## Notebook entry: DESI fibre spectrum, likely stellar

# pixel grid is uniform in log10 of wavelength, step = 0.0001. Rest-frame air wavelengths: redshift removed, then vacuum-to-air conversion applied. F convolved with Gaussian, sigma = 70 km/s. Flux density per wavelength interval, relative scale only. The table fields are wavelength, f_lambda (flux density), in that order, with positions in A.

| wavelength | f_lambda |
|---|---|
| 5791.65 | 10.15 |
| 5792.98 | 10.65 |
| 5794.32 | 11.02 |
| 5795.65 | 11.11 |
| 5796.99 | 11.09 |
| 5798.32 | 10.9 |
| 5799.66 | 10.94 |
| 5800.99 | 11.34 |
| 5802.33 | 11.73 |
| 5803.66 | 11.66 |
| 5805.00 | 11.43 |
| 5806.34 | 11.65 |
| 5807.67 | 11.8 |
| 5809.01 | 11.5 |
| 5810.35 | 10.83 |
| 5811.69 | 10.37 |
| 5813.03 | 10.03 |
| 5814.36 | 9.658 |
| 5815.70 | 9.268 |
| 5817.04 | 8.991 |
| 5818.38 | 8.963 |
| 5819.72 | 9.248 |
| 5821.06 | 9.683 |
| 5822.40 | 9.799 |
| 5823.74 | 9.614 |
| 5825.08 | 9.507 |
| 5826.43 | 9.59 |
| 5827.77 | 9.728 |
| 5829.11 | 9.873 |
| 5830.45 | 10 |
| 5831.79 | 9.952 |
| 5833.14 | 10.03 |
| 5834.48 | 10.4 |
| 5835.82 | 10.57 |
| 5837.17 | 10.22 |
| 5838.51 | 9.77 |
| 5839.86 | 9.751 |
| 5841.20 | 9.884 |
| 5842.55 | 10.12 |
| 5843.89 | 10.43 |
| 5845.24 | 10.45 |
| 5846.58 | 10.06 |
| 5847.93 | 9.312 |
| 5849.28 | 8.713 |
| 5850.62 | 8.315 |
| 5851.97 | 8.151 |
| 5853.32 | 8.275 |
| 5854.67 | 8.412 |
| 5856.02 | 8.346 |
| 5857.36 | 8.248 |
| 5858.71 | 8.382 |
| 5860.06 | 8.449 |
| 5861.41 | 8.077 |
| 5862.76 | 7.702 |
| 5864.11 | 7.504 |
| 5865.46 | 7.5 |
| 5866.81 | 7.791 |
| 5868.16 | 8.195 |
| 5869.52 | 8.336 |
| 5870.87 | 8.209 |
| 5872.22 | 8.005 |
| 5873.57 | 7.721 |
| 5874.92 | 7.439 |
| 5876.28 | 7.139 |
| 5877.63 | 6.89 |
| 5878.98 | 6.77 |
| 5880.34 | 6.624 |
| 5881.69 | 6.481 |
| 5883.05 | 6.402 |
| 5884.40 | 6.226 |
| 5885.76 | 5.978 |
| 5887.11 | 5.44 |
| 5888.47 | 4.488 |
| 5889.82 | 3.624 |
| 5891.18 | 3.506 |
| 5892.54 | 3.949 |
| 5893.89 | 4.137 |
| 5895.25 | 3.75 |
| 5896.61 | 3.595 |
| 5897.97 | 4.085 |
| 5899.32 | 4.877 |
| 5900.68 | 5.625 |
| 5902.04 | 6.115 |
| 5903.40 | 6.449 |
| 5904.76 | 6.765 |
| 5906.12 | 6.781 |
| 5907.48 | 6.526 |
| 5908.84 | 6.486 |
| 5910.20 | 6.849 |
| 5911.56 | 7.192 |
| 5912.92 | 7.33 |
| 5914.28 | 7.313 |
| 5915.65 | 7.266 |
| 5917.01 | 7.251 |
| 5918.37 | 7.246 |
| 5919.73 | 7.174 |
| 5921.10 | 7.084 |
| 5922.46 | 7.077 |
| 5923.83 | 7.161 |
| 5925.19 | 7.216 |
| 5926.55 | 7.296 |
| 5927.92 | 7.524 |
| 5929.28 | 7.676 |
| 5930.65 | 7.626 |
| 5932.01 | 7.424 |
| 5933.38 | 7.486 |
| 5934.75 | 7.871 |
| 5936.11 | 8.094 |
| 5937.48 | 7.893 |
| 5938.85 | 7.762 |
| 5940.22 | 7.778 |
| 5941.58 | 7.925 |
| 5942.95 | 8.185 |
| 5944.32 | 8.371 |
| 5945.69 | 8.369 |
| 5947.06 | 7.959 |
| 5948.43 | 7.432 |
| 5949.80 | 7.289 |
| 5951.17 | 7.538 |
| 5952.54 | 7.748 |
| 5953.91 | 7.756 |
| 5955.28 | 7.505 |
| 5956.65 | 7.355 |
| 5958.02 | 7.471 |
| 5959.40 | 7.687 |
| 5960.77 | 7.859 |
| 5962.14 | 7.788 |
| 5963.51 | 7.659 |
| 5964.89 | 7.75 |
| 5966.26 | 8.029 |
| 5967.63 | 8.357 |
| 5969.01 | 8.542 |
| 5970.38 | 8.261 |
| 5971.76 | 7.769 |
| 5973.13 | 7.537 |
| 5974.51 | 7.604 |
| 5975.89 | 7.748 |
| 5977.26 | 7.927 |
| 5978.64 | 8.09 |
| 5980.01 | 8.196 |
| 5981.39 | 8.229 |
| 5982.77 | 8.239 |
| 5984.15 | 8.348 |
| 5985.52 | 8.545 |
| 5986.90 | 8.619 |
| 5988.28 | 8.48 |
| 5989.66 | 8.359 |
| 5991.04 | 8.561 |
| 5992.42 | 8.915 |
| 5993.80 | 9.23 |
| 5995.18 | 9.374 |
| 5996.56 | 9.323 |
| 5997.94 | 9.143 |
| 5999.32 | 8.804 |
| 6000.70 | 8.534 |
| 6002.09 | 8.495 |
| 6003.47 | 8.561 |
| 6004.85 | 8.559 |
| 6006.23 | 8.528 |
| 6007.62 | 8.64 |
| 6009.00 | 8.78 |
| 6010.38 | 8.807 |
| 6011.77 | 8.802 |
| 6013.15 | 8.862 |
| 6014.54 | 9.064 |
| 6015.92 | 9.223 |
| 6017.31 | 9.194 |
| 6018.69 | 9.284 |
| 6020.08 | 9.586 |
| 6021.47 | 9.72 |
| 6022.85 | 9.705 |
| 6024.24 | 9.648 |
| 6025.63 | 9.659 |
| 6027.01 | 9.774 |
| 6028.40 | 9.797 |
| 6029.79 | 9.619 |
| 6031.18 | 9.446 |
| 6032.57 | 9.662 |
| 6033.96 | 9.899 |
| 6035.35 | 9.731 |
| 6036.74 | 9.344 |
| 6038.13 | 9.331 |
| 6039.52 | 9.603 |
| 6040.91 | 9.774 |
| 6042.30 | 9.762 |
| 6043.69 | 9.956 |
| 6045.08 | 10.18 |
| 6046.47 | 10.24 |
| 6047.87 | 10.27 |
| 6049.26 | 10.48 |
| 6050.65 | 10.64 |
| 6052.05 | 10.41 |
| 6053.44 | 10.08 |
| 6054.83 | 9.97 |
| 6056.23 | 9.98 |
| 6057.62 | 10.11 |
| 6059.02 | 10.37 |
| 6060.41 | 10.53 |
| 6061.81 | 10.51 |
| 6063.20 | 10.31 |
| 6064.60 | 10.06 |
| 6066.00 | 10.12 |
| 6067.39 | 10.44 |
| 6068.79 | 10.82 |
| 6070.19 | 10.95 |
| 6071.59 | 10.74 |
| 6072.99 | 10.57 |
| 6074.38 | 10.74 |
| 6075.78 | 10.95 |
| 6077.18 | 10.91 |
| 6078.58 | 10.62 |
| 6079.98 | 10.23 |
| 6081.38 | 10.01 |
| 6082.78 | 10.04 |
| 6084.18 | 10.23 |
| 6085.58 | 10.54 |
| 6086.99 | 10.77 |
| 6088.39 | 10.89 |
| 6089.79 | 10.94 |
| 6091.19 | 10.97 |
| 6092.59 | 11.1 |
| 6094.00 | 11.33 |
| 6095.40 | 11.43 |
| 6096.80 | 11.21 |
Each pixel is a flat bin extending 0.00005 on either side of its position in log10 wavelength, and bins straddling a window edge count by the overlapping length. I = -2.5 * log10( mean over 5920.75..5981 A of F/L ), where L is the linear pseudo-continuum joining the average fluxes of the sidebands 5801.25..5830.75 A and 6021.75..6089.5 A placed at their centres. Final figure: 0.299 mag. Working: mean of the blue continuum 10.2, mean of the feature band 7.75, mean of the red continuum 10.2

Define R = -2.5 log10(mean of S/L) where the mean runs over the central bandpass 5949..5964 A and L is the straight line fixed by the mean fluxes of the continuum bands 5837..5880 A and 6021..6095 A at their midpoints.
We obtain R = 0.22 mag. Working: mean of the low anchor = 8.48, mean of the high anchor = 10.2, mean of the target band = 7.61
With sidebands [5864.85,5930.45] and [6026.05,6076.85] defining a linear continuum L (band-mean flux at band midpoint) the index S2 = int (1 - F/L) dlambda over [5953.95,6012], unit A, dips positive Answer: 1.5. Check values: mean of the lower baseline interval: 6.48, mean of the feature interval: 8.3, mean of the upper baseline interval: 10.1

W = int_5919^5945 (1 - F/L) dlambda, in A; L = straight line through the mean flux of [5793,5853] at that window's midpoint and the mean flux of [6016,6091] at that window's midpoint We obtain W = 6.5 A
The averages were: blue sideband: 10.2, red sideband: 10.1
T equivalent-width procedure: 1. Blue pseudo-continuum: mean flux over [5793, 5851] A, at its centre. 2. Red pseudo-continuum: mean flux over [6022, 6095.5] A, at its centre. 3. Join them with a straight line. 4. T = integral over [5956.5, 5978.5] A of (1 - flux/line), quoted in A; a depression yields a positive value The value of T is 5.1 A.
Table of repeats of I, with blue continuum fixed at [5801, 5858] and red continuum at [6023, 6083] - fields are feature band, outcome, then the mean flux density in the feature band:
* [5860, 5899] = 0.496 mag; 6.3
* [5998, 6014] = 0.162 mag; 8.69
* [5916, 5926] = 0.358 mag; 7.18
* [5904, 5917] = 0.391 mag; 6.96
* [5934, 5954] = 0.262 mag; 7.87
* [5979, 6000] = 0.161 mag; 8.68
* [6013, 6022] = 0.091 mag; 9.29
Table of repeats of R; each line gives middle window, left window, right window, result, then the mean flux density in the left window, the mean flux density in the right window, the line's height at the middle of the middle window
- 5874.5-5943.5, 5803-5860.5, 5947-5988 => 0.31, 9.76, 7.9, 8.7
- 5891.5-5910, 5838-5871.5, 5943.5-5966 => 0.48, 8.73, 7.73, 8.27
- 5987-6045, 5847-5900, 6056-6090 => 0.03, 6.81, 10.5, 9.44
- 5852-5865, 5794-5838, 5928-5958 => 0.17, 10.4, 7.75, 9.5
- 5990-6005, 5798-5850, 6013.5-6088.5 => 0.14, 10.2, 10.1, 10.1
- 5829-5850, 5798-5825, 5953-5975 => 0.00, 10.4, 7.81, 9.96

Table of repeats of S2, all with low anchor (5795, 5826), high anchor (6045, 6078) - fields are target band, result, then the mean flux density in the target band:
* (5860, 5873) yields 3.12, 7.95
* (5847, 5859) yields 2.26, 8.5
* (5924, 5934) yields 2.88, 7.45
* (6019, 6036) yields 1.24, 9.67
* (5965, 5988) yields 5.12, 8.13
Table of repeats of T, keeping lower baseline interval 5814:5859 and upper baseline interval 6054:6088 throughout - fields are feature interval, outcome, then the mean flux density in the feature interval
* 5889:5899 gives 6.0 A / 3.86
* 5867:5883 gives 3.7 A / 7.4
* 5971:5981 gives 2.2 A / 7.85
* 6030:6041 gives 0.8 A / 9.59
